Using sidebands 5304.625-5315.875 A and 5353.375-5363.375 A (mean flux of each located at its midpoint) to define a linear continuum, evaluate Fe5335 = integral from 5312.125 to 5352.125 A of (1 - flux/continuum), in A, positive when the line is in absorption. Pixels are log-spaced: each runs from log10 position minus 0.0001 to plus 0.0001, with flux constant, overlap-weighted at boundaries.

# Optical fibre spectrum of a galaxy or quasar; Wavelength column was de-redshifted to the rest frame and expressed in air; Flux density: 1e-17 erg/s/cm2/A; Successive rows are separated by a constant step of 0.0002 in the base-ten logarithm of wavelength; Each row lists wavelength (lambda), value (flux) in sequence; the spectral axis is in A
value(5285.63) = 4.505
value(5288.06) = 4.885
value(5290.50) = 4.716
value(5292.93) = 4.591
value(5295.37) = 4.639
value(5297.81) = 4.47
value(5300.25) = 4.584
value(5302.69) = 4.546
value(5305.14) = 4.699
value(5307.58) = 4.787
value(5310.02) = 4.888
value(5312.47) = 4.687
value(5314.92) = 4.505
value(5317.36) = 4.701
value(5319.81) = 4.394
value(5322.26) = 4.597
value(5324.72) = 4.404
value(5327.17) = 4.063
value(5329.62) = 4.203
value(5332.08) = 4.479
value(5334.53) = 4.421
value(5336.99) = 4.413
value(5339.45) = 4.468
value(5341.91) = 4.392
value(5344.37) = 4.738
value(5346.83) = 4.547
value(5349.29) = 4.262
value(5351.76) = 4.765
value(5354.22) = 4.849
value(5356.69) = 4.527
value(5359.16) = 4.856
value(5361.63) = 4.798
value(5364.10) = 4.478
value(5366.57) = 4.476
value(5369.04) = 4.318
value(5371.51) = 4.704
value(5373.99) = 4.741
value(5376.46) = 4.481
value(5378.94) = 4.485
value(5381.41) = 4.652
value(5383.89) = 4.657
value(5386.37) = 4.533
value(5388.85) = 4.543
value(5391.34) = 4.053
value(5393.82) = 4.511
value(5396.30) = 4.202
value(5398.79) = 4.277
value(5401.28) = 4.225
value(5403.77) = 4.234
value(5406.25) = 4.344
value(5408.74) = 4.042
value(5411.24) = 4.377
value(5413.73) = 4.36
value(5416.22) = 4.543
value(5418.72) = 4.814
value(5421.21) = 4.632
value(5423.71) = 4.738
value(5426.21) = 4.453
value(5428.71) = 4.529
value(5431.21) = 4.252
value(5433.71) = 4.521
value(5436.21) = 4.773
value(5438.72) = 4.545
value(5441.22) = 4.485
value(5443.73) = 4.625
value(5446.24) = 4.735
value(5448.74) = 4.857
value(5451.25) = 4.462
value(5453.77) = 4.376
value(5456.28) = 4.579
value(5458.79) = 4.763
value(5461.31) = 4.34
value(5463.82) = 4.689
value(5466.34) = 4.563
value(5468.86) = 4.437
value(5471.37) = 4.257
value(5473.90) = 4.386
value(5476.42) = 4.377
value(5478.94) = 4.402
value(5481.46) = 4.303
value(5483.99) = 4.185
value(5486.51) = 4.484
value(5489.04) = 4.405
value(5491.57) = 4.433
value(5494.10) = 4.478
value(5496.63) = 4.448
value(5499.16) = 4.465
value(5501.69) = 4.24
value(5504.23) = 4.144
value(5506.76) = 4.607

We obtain 2.2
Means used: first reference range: 4.72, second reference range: 4.74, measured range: 4.46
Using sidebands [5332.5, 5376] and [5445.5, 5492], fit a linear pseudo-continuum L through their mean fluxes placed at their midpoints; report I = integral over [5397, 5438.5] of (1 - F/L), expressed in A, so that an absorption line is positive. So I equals 0.7 A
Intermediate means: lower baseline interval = 4.57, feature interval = 4.44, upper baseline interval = 4.47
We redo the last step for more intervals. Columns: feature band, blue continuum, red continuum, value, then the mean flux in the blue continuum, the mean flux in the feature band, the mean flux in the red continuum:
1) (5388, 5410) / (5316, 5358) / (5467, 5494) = 0.9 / 4.48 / 4.26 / 4.38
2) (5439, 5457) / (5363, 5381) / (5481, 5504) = -0.6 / 4.53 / 4.59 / 4.37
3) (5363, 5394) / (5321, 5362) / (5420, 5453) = 0.2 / 4.51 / 4.51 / 4.58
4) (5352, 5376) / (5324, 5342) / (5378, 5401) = -1.3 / 4.35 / 4.64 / 4.43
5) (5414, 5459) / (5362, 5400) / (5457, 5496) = -1.3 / 4.48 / 4.58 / 4.44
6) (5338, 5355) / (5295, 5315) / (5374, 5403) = -0.1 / 4.65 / 4.57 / 4.43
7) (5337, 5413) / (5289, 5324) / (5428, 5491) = 1.4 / 4.63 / 4.48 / 4.49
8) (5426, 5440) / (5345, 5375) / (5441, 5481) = 0.1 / 4.61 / 4.52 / 4.52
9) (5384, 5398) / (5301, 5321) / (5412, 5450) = 0.7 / 4.65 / 4.39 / 4.59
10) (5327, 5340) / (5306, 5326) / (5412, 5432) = 0.7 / 4.62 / 4.36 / 4.54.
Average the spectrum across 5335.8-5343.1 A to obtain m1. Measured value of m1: 4.42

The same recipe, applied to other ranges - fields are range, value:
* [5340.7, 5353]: 4.54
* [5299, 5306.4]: 4.61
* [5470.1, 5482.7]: 4.35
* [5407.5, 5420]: 4.43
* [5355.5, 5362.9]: 4.72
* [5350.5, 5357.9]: 4.71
